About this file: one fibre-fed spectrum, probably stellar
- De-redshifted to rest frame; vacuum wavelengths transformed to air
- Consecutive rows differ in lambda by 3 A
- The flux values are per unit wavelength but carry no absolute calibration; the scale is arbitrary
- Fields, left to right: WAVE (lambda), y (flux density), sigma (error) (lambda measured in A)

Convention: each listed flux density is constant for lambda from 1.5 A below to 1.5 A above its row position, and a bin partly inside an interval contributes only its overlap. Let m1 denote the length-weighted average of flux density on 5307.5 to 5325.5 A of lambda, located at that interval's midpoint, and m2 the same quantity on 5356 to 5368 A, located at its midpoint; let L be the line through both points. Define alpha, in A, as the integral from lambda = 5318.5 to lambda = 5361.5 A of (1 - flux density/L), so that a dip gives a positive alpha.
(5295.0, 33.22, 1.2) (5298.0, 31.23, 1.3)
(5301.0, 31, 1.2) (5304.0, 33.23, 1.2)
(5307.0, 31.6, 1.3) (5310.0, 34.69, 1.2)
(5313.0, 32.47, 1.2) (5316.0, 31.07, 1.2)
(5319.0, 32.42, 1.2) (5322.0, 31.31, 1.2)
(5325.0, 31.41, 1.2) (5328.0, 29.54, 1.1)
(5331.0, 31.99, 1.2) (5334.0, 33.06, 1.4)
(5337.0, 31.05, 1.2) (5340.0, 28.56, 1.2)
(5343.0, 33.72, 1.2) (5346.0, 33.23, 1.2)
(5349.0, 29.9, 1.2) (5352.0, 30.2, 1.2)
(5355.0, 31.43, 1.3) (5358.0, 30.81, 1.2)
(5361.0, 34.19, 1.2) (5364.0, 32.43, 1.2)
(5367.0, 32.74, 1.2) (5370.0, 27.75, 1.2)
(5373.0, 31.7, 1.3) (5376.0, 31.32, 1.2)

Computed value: 1.2 A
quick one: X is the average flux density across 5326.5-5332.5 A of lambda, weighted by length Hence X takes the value 30.8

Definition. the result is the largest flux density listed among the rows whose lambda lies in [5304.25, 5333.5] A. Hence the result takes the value 34.69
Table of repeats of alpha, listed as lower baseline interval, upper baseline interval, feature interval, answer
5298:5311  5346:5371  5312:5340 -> 0.5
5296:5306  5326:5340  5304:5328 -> -0.4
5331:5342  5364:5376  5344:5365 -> -0.5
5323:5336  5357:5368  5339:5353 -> 0.3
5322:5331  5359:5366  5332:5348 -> -0.1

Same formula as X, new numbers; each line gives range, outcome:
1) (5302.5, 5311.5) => 33.2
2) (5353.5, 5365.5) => 32.2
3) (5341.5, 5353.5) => 31.8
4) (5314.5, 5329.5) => 31.1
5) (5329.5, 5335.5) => 32.5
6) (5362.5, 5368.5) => 32.6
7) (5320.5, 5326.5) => 31.4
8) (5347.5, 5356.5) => 30.5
